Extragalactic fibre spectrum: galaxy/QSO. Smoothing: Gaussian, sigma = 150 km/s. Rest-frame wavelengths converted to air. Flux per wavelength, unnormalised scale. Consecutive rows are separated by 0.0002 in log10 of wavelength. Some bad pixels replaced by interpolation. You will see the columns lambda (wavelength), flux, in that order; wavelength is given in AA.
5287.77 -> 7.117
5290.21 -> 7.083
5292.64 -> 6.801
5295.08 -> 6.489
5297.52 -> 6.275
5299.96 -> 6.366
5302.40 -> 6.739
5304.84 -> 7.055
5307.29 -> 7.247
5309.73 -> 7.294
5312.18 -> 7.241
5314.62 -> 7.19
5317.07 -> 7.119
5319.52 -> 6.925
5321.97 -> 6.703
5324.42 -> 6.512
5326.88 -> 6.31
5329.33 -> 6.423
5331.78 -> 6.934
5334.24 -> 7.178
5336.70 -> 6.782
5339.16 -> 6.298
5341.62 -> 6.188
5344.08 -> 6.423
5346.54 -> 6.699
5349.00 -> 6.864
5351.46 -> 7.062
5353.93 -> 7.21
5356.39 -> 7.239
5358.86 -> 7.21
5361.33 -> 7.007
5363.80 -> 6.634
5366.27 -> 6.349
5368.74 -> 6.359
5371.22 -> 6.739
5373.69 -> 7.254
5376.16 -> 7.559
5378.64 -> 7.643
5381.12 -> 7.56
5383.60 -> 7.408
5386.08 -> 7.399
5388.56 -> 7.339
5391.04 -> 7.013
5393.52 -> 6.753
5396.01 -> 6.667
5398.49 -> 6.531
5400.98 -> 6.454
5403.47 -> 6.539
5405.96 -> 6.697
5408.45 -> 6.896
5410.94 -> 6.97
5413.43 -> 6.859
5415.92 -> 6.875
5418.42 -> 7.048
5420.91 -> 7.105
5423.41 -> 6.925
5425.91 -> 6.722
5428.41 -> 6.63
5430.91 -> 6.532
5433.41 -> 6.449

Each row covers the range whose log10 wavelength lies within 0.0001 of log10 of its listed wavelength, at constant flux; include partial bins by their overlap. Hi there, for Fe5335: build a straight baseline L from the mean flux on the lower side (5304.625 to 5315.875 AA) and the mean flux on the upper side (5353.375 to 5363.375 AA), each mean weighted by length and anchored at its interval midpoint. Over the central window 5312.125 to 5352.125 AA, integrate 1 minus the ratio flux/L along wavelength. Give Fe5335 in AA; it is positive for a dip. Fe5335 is 2.4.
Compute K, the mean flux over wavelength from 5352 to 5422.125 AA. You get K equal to 6.98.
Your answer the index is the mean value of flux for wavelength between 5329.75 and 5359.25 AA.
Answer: 6.82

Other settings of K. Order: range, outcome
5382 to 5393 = 7.27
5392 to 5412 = 6.69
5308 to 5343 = 6.8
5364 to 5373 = 6.55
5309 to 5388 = 6.93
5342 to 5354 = 6.77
